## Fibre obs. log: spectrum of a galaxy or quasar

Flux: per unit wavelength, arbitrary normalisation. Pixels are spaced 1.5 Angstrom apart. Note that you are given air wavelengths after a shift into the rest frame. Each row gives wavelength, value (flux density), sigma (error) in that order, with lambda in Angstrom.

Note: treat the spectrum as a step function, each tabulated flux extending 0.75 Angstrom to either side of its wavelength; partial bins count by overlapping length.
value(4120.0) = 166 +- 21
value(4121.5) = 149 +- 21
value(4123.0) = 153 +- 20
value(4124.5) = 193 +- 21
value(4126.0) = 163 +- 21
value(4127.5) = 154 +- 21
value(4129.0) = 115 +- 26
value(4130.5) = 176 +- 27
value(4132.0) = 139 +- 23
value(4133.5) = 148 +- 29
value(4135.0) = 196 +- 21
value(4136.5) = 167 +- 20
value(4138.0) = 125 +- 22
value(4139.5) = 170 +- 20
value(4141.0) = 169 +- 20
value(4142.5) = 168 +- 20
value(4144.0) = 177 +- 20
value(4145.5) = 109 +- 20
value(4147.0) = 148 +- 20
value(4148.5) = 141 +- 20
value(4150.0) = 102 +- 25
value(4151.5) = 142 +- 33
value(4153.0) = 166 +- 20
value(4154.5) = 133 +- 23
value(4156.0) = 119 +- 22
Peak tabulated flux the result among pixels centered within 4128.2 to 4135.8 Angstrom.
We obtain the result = 196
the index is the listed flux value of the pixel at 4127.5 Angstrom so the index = 154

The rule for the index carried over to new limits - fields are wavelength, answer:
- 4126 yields 163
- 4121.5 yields 149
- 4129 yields 115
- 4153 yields 166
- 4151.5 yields 142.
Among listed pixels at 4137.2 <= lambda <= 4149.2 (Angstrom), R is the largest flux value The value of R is 177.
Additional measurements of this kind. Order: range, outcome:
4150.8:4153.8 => 166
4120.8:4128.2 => 193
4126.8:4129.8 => 154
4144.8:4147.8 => 148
